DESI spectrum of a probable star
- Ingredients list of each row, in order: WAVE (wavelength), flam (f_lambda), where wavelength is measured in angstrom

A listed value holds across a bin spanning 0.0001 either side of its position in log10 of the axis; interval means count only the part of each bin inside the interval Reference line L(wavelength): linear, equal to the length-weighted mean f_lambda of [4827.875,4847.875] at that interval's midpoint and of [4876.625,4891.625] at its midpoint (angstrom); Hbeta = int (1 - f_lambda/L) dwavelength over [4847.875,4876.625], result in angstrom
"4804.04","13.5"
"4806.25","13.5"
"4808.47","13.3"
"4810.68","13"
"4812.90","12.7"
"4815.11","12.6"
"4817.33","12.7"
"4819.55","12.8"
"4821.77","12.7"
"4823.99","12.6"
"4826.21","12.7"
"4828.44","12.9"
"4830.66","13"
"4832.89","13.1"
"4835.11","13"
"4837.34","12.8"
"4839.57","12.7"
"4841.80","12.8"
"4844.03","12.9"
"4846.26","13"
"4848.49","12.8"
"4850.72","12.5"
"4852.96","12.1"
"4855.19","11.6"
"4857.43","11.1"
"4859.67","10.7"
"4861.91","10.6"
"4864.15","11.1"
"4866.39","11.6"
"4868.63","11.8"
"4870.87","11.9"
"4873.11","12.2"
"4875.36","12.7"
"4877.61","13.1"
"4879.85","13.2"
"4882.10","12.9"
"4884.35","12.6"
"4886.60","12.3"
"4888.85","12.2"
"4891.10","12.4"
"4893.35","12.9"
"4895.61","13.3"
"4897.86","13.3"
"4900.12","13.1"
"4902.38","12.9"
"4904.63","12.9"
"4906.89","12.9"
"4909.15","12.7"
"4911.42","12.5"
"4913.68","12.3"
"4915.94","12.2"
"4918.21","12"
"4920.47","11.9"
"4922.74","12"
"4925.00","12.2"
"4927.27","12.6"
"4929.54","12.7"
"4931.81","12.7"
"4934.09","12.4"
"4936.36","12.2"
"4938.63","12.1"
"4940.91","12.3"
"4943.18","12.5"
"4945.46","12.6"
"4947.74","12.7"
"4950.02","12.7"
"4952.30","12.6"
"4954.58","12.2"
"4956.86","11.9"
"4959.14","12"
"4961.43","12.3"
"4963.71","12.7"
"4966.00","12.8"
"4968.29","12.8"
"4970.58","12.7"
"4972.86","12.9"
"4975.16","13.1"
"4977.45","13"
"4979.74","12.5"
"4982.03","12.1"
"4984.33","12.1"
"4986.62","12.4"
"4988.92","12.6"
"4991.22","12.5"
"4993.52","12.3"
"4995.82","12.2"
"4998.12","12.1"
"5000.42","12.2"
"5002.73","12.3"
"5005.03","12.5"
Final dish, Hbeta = 2.4 angstrom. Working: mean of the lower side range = 12.9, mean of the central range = 11.7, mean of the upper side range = 12.7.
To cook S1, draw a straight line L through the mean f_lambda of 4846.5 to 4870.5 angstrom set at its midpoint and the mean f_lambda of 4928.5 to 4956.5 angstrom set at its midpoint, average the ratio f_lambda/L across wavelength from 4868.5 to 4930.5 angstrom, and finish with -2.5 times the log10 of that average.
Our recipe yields -0.05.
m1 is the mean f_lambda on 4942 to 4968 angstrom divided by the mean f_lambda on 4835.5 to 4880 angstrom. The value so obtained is 1.03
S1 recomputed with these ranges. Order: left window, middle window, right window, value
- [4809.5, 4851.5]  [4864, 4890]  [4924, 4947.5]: 0.03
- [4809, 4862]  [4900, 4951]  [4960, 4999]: 0.01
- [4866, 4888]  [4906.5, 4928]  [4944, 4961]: 0.01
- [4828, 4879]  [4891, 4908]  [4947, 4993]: -0.05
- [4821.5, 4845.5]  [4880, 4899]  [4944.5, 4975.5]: 0.00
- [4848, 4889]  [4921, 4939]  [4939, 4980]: 0.00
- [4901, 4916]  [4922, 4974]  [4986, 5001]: 0.00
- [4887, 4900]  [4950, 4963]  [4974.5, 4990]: 0.03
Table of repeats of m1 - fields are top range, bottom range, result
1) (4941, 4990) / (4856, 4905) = 1.02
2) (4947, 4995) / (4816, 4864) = 1.01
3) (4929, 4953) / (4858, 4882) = 1.05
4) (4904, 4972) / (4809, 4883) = 1.00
